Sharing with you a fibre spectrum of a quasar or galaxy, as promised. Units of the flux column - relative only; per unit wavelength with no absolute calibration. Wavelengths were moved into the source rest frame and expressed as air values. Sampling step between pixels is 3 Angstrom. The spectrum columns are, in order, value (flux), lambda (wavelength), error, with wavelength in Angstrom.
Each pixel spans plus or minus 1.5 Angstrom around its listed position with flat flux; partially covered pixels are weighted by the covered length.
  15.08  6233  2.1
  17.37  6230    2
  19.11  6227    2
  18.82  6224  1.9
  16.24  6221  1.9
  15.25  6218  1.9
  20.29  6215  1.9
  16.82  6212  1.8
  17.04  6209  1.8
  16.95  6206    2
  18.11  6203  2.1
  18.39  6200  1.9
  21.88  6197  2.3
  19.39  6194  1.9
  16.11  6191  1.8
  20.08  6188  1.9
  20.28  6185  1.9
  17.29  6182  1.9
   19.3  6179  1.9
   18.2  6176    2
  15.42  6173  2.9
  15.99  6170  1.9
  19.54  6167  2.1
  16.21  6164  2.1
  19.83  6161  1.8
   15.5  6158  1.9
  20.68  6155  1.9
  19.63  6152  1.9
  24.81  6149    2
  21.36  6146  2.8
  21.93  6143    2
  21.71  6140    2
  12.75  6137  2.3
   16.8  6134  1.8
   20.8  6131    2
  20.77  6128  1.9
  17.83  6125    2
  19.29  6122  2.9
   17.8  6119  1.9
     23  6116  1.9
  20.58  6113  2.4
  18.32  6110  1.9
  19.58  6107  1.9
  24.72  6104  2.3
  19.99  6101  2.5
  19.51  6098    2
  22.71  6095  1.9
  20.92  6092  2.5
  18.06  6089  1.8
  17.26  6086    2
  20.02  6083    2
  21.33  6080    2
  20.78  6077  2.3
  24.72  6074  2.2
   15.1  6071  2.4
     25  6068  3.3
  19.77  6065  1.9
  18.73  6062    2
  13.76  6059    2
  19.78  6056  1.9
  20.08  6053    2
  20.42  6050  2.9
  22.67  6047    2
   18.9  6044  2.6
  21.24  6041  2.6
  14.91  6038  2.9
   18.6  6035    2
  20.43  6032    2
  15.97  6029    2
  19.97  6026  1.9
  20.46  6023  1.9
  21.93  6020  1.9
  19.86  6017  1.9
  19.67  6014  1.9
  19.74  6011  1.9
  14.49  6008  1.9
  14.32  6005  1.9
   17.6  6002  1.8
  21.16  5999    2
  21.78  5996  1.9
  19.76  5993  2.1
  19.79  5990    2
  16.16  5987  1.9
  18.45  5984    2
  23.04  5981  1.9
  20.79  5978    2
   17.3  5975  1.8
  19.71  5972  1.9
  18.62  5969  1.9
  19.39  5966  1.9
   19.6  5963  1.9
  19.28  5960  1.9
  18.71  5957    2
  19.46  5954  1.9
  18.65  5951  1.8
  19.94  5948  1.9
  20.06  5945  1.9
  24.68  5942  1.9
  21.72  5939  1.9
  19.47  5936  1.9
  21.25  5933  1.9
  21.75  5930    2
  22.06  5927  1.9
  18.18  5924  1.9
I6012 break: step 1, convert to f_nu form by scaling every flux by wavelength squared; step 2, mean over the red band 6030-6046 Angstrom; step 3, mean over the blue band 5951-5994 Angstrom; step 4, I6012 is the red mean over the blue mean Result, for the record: 1.00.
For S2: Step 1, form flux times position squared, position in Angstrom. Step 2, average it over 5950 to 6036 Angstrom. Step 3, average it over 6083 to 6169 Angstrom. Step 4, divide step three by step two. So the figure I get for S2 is 1.08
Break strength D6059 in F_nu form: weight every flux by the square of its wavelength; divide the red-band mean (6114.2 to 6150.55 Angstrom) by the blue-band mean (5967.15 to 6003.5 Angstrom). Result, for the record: 1.07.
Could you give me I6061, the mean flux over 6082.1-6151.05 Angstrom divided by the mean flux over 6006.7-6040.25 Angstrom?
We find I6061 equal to 1.06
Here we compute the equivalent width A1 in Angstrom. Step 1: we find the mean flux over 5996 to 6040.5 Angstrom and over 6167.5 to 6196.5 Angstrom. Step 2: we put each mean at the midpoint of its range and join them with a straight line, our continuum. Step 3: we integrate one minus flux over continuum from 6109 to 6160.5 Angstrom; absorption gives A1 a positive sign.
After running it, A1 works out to -3.7 Angstrom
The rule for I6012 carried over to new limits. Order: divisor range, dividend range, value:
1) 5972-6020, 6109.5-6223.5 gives 1.04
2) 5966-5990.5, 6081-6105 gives 1.10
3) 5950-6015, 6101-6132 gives 1.12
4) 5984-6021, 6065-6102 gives 1.12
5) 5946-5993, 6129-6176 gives 1.04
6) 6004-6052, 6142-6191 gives 1.04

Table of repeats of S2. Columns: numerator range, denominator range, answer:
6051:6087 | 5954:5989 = 1.06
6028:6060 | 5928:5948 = 0.92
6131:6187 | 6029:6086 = 0.99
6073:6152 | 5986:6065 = 1.10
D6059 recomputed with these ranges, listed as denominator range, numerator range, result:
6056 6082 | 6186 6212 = 0.97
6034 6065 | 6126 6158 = 1.08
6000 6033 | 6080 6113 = 1.11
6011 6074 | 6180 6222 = 0.98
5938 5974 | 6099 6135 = 1.06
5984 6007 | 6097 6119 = 1.15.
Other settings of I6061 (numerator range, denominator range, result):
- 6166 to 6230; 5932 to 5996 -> 0.91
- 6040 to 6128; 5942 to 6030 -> 1.04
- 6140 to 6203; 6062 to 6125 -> 0.94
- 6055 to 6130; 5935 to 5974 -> 1.00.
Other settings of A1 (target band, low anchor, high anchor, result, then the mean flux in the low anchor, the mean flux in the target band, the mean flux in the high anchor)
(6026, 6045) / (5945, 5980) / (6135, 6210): 0.7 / 19.3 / 18.5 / 18.7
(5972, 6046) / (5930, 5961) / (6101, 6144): 4.0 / 20.4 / 19.1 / 19.7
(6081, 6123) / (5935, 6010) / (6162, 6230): -3.5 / 19.4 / 20.1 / 18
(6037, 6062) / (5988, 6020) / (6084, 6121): 0.6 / 18.9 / 19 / 20.2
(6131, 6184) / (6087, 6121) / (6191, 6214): 1.5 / 20.4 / 18.7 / 18.3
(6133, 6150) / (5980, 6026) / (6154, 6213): -1.3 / 19.2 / 19.8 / 18.1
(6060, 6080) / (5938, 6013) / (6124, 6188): -1.5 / 19.4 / 20.6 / 18.9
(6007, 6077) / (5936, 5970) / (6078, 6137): 1.5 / 20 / 19.5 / 19.8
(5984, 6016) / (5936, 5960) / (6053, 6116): 2.8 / 20.3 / 18.5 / 20.1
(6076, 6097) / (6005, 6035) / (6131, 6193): -1.5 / 18.9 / 20.1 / 18.7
